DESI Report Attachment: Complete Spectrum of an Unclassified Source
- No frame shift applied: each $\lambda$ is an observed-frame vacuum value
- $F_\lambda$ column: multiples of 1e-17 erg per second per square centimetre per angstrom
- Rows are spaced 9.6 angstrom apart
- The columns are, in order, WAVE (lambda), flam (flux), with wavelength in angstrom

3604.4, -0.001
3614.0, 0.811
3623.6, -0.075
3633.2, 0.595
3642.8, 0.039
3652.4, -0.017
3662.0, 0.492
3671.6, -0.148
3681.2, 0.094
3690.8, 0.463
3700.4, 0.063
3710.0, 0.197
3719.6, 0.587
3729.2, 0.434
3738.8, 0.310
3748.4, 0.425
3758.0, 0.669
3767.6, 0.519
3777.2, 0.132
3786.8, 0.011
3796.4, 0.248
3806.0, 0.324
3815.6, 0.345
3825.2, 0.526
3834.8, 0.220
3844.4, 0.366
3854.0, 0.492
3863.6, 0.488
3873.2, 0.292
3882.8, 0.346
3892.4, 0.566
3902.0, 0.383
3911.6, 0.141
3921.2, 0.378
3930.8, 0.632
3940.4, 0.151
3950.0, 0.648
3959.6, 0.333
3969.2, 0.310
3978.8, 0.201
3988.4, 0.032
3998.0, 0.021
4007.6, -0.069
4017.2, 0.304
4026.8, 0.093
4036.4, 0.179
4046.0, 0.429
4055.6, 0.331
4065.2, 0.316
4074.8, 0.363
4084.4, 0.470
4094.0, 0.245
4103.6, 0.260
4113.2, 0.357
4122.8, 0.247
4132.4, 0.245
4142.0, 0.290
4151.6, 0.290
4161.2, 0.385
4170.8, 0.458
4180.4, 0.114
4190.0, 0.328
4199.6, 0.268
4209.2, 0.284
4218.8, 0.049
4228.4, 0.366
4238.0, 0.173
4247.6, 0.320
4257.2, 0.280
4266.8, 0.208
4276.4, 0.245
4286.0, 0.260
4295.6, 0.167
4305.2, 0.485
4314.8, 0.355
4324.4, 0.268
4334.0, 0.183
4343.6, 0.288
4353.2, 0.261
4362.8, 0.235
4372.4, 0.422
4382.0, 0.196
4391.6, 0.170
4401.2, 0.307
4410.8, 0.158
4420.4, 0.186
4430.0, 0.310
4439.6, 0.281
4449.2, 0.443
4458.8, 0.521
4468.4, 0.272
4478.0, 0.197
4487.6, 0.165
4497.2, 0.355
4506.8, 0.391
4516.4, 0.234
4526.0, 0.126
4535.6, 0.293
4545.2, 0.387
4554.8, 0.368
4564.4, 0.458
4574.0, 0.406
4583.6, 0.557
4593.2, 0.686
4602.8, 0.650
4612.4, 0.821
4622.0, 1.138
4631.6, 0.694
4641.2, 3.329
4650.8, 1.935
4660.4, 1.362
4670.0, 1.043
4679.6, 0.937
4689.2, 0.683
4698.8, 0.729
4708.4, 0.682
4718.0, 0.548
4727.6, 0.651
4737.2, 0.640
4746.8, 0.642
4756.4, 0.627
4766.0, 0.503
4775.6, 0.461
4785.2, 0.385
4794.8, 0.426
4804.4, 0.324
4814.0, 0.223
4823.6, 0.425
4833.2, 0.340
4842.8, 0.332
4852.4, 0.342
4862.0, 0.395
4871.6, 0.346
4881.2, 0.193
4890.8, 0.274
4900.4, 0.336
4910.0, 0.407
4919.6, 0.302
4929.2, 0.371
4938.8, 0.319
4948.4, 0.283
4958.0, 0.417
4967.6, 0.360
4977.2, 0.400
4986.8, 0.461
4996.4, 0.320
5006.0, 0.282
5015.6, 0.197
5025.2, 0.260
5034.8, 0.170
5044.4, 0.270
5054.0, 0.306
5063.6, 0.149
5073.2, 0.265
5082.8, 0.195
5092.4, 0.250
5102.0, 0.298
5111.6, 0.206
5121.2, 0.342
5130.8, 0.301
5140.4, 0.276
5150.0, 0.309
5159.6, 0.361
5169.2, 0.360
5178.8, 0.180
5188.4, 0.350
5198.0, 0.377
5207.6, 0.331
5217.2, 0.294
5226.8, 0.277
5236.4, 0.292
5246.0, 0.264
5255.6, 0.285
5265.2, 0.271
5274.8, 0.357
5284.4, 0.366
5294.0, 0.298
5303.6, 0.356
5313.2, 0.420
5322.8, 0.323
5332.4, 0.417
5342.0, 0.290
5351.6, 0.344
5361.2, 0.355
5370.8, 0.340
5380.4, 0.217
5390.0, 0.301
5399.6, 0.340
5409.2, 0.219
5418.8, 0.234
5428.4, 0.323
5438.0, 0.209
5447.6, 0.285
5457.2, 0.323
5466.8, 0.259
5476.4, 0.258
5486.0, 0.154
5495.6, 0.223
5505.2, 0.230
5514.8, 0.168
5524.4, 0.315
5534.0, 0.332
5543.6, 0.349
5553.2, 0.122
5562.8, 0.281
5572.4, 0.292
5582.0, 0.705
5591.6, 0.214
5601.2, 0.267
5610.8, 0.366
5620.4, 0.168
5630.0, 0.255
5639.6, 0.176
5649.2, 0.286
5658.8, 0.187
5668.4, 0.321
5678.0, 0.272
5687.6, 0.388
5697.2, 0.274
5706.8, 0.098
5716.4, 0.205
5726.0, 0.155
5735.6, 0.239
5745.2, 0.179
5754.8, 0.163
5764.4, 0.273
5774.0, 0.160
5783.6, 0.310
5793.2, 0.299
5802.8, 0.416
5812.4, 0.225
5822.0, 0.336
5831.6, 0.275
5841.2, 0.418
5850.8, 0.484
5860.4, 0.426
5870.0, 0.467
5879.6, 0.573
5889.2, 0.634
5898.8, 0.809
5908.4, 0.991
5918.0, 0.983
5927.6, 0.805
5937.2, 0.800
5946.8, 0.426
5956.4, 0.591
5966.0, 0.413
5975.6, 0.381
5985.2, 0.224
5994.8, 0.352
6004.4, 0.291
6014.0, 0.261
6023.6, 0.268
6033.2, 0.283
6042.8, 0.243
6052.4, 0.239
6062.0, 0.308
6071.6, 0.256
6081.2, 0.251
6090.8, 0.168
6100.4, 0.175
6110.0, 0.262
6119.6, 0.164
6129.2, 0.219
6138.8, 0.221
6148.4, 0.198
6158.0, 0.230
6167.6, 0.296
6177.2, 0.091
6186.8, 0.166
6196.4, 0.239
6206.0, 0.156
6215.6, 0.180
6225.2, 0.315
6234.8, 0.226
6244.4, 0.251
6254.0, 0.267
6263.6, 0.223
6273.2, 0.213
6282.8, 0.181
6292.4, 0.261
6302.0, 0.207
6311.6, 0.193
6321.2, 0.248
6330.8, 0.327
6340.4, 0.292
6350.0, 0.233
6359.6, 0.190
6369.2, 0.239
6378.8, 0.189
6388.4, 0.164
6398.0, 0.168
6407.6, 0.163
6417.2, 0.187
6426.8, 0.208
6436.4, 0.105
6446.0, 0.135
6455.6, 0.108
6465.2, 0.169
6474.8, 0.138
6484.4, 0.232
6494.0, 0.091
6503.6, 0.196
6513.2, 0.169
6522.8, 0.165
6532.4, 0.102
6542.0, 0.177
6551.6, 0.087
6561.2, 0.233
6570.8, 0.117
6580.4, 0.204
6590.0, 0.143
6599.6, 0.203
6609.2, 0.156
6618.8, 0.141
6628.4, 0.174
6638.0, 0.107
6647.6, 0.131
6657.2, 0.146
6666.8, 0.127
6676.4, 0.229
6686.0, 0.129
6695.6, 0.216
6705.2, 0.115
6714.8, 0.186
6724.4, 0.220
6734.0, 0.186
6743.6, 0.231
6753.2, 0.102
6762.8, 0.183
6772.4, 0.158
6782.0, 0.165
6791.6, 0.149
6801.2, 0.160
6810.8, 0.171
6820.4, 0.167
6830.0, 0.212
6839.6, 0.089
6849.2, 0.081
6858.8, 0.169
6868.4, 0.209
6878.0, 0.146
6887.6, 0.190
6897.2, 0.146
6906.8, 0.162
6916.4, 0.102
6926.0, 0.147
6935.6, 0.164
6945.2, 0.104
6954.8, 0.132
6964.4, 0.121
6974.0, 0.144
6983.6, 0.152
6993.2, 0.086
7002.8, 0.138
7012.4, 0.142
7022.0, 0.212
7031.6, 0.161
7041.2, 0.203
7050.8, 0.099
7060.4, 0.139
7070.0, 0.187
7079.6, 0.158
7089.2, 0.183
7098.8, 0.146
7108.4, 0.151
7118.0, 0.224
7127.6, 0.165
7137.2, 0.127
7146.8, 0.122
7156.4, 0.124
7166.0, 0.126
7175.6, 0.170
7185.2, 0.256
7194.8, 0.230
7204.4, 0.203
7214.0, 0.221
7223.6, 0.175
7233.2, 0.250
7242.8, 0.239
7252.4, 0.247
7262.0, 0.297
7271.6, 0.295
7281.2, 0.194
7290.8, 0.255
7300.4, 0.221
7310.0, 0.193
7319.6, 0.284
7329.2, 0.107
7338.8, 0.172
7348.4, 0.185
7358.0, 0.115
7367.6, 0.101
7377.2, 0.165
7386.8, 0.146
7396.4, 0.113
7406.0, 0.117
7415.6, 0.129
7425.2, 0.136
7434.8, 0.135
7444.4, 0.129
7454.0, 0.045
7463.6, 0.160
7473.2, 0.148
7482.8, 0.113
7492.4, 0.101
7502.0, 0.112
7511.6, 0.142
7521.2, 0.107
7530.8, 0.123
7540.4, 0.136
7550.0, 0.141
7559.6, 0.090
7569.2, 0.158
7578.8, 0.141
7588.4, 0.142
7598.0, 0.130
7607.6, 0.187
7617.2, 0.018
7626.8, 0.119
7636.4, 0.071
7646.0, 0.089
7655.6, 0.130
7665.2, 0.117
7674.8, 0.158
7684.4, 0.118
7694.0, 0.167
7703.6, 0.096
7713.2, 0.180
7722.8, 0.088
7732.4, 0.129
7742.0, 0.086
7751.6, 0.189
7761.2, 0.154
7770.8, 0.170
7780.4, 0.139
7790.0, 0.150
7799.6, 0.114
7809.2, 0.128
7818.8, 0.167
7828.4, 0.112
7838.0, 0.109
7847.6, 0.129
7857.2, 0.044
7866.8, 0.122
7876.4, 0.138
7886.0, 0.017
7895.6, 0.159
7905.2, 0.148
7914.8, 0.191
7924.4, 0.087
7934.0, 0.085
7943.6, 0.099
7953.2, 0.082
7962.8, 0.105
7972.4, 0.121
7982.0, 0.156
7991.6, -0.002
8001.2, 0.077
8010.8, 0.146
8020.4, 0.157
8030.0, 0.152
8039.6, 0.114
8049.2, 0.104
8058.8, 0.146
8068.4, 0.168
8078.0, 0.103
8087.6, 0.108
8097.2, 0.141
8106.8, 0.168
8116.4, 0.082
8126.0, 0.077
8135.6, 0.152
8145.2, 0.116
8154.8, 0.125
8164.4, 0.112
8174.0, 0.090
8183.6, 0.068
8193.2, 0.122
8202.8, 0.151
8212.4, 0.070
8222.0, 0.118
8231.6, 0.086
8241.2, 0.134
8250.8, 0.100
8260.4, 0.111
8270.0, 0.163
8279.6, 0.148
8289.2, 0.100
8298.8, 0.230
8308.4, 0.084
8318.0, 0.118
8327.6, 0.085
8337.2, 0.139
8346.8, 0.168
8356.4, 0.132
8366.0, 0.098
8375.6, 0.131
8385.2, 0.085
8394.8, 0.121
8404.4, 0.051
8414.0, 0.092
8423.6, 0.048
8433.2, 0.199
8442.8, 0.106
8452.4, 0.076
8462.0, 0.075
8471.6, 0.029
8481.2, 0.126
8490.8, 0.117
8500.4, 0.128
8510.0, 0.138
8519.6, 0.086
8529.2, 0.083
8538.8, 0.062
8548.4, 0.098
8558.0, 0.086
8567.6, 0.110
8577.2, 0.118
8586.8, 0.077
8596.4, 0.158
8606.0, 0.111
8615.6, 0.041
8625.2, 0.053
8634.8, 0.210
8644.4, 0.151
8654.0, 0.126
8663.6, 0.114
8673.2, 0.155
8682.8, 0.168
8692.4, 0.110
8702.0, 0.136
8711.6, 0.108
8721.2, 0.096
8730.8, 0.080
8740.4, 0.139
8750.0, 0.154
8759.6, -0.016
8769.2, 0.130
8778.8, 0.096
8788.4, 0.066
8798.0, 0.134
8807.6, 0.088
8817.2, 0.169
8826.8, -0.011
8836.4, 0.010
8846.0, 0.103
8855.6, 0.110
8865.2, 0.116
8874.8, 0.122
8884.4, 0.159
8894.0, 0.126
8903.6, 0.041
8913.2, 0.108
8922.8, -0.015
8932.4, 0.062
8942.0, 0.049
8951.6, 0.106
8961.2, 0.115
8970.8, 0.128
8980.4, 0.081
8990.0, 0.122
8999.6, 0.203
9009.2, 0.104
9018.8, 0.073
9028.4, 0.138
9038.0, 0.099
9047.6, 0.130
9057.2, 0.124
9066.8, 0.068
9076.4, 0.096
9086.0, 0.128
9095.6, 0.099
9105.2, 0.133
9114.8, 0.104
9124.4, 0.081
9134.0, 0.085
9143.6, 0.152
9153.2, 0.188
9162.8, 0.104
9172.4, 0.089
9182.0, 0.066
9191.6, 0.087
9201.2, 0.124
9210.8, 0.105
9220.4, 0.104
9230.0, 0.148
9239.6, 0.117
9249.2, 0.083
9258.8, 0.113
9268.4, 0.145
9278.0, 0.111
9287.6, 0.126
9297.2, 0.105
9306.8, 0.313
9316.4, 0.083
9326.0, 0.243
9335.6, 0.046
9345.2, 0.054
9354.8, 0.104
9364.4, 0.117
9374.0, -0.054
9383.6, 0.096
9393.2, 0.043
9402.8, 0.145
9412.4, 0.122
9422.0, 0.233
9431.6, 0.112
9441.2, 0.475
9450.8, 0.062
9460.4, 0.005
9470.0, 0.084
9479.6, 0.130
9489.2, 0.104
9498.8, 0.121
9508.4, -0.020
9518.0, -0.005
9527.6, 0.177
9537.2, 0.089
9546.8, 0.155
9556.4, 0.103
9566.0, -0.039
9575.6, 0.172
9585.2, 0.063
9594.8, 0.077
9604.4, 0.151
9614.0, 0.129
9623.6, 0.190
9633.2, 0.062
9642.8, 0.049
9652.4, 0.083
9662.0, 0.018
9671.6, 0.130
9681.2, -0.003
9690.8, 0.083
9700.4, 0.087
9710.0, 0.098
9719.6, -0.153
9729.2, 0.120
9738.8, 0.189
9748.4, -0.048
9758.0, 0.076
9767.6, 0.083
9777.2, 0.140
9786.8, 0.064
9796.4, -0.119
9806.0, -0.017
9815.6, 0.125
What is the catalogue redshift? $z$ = 2.815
